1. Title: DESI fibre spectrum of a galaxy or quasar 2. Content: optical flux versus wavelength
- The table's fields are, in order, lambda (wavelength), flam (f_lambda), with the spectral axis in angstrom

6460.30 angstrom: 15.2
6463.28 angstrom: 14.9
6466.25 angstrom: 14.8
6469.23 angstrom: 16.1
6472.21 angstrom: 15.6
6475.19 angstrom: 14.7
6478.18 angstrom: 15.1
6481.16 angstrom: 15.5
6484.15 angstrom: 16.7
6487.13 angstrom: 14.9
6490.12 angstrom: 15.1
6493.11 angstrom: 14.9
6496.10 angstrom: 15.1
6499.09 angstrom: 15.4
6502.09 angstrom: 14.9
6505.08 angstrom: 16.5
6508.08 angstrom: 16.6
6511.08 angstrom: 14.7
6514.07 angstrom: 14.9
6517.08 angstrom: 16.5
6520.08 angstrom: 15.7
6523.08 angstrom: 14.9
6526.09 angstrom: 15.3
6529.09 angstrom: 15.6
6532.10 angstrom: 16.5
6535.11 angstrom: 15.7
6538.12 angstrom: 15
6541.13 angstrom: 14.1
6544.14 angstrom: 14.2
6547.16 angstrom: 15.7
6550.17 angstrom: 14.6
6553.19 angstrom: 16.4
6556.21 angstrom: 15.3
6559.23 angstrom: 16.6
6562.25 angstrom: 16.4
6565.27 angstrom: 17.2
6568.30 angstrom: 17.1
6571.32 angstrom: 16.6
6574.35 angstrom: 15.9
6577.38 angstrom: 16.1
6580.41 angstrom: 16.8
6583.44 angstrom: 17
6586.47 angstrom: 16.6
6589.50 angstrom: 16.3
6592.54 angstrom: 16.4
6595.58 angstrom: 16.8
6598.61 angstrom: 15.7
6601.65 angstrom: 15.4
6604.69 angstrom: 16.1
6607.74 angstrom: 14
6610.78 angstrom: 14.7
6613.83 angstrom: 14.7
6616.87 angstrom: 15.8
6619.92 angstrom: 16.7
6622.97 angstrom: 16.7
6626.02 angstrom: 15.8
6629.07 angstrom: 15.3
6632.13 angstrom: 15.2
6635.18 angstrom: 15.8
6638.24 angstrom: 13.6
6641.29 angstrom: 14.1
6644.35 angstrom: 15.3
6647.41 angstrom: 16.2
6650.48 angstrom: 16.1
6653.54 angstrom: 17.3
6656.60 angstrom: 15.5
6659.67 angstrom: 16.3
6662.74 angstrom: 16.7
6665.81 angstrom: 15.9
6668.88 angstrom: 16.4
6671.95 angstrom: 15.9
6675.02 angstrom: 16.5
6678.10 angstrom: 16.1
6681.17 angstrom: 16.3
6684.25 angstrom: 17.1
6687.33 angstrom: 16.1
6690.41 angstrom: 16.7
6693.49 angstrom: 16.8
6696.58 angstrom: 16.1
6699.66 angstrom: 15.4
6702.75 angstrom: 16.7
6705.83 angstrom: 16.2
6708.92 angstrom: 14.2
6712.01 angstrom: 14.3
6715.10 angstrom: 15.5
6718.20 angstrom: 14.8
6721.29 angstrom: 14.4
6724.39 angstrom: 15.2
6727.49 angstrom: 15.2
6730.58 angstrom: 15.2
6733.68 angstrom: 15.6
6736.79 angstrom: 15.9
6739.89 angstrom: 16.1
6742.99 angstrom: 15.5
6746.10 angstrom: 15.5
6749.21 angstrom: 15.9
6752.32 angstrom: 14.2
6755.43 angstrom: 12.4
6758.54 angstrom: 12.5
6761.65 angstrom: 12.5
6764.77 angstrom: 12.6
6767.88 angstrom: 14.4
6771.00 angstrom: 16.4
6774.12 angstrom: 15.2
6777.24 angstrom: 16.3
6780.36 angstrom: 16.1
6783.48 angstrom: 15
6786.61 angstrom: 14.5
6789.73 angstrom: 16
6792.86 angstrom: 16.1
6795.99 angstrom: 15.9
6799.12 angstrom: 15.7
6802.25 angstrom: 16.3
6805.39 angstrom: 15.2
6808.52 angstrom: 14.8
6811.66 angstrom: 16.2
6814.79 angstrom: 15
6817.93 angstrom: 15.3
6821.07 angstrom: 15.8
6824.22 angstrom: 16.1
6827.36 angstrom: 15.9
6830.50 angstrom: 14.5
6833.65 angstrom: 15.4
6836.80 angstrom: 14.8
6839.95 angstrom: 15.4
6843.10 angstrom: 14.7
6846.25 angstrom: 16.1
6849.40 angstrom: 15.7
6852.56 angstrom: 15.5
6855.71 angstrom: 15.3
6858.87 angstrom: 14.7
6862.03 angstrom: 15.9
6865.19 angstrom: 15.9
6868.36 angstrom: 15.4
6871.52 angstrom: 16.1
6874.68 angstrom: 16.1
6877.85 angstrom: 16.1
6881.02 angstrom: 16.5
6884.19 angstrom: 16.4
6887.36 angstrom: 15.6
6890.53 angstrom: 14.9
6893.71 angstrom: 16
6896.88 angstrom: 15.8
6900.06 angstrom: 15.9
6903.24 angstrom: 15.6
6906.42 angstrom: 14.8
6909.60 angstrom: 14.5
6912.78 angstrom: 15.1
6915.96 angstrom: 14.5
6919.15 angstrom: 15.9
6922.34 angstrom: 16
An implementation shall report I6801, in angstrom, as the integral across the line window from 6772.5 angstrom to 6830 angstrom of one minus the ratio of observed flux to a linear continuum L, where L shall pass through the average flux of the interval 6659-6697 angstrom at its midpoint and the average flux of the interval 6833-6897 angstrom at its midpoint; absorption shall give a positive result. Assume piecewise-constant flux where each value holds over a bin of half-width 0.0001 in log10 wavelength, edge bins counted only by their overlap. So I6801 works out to 1.0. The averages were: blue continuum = 16.4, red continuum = 15.6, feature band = 15.6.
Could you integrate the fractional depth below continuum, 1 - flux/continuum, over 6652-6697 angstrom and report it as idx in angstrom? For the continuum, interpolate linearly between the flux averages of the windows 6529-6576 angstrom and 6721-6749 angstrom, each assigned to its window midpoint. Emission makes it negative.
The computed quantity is -2.3 angstrom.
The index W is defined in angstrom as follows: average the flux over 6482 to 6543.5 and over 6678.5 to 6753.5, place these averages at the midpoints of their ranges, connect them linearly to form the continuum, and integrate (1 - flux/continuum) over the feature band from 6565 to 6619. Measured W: -1.86 angstrom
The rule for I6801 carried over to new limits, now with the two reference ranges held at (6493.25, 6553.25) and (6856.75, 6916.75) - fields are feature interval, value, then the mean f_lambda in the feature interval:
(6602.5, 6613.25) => 0.3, 14.9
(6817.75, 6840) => 0.2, 15.4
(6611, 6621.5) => -0.1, 15.6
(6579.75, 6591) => -0.9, 16.7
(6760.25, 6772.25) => 1.2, 13.9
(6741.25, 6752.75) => 0.1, 15.4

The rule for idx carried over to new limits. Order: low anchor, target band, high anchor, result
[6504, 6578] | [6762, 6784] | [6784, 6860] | 0.71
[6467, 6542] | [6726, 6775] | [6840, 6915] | 2.68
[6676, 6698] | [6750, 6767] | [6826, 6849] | 3.06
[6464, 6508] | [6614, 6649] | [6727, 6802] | -0.57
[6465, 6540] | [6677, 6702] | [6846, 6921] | -1.32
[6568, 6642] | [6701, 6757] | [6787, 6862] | 1.69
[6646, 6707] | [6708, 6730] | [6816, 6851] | 1.69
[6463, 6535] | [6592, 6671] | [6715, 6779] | -3.07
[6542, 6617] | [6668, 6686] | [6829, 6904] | -0.65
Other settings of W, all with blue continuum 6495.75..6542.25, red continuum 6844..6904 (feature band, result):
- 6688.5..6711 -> -0.5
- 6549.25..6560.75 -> -0.2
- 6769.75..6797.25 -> 0.0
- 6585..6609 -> -0.6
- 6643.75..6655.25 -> -0.5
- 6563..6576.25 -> -1.0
